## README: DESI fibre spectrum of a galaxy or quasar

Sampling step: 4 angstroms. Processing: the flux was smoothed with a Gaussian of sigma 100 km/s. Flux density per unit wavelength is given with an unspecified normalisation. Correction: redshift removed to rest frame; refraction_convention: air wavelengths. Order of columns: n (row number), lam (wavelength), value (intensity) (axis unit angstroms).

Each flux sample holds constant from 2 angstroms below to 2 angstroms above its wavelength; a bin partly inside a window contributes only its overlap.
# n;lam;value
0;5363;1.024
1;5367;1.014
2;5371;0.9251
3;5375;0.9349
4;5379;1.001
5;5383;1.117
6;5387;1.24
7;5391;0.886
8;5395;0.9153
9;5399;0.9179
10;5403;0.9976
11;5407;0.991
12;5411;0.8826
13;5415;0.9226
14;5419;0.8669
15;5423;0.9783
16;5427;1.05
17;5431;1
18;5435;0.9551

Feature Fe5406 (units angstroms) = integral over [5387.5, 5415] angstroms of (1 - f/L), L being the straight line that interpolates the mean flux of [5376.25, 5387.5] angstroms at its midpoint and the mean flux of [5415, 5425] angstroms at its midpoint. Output 1.6 angstroms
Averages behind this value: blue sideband 1.09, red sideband 0.923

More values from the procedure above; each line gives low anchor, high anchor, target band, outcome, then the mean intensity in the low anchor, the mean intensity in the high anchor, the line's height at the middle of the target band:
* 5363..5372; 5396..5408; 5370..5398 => -0.8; 0.987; 0.963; 0.975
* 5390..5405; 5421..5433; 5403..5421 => 0.8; 0.932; 1.01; 0.97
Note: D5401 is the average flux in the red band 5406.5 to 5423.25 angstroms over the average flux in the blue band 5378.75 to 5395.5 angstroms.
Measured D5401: 0.88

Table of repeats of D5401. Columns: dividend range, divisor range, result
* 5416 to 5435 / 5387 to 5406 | 1.00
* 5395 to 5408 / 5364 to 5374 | 0.99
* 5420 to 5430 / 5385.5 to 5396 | 0.99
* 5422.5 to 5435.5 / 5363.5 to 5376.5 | 1.04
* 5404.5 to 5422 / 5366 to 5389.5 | 0.89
